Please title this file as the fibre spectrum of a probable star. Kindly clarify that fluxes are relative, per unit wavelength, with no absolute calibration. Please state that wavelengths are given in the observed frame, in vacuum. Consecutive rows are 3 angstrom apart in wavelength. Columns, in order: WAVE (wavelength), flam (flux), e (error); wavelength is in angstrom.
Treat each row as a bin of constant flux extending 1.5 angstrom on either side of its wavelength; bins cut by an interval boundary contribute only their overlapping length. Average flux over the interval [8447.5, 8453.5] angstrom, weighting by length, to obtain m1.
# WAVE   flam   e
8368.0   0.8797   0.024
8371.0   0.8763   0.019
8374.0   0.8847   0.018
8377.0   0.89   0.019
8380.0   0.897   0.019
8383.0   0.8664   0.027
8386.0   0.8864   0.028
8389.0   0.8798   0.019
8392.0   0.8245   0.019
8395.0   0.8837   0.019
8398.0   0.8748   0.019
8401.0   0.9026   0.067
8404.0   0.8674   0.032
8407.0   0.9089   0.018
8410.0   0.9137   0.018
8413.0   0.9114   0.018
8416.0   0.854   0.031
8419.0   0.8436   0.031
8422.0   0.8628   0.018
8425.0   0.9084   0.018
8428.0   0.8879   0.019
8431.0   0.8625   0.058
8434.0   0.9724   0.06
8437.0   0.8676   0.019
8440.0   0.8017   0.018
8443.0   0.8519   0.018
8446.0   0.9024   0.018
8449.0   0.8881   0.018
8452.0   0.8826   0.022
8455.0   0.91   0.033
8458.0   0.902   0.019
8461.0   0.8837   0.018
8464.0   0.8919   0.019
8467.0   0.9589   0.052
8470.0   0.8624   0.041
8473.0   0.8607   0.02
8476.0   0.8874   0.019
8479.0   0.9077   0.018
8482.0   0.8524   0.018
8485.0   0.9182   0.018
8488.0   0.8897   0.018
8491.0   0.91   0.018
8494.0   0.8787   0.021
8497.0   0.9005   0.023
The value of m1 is 0.885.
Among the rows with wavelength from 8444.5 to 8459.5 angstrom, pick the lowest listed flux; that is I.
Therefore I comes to 0.8826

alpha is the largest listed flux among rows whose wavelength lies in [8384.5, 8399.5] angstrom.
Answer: 0.8864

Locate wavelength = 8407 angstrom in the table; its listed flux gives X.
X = 0.9089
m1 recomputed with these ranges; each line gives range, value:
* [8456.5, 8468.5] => 0.909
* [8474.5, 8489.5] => 0.891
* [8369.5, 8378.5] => 0.884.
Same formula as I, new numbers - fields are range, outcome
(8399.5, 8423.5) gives 0.8436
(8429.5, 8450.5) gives 0.8017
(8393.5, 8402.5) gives 0.8748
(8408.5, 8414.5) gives 0.9114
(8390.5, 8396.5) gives 0.8245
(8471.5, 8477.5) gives 0.8607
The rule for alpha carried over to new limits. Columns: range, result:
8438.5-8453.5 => 0.9024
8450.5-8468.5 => 0.9589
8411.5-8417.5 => 0.9114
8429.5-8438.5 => 0.9724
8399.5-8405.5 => 0.9026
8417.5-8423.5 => 0.8628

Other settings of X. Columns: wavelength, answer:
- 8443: 0.8519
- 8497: 0.9005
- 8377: 0.89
